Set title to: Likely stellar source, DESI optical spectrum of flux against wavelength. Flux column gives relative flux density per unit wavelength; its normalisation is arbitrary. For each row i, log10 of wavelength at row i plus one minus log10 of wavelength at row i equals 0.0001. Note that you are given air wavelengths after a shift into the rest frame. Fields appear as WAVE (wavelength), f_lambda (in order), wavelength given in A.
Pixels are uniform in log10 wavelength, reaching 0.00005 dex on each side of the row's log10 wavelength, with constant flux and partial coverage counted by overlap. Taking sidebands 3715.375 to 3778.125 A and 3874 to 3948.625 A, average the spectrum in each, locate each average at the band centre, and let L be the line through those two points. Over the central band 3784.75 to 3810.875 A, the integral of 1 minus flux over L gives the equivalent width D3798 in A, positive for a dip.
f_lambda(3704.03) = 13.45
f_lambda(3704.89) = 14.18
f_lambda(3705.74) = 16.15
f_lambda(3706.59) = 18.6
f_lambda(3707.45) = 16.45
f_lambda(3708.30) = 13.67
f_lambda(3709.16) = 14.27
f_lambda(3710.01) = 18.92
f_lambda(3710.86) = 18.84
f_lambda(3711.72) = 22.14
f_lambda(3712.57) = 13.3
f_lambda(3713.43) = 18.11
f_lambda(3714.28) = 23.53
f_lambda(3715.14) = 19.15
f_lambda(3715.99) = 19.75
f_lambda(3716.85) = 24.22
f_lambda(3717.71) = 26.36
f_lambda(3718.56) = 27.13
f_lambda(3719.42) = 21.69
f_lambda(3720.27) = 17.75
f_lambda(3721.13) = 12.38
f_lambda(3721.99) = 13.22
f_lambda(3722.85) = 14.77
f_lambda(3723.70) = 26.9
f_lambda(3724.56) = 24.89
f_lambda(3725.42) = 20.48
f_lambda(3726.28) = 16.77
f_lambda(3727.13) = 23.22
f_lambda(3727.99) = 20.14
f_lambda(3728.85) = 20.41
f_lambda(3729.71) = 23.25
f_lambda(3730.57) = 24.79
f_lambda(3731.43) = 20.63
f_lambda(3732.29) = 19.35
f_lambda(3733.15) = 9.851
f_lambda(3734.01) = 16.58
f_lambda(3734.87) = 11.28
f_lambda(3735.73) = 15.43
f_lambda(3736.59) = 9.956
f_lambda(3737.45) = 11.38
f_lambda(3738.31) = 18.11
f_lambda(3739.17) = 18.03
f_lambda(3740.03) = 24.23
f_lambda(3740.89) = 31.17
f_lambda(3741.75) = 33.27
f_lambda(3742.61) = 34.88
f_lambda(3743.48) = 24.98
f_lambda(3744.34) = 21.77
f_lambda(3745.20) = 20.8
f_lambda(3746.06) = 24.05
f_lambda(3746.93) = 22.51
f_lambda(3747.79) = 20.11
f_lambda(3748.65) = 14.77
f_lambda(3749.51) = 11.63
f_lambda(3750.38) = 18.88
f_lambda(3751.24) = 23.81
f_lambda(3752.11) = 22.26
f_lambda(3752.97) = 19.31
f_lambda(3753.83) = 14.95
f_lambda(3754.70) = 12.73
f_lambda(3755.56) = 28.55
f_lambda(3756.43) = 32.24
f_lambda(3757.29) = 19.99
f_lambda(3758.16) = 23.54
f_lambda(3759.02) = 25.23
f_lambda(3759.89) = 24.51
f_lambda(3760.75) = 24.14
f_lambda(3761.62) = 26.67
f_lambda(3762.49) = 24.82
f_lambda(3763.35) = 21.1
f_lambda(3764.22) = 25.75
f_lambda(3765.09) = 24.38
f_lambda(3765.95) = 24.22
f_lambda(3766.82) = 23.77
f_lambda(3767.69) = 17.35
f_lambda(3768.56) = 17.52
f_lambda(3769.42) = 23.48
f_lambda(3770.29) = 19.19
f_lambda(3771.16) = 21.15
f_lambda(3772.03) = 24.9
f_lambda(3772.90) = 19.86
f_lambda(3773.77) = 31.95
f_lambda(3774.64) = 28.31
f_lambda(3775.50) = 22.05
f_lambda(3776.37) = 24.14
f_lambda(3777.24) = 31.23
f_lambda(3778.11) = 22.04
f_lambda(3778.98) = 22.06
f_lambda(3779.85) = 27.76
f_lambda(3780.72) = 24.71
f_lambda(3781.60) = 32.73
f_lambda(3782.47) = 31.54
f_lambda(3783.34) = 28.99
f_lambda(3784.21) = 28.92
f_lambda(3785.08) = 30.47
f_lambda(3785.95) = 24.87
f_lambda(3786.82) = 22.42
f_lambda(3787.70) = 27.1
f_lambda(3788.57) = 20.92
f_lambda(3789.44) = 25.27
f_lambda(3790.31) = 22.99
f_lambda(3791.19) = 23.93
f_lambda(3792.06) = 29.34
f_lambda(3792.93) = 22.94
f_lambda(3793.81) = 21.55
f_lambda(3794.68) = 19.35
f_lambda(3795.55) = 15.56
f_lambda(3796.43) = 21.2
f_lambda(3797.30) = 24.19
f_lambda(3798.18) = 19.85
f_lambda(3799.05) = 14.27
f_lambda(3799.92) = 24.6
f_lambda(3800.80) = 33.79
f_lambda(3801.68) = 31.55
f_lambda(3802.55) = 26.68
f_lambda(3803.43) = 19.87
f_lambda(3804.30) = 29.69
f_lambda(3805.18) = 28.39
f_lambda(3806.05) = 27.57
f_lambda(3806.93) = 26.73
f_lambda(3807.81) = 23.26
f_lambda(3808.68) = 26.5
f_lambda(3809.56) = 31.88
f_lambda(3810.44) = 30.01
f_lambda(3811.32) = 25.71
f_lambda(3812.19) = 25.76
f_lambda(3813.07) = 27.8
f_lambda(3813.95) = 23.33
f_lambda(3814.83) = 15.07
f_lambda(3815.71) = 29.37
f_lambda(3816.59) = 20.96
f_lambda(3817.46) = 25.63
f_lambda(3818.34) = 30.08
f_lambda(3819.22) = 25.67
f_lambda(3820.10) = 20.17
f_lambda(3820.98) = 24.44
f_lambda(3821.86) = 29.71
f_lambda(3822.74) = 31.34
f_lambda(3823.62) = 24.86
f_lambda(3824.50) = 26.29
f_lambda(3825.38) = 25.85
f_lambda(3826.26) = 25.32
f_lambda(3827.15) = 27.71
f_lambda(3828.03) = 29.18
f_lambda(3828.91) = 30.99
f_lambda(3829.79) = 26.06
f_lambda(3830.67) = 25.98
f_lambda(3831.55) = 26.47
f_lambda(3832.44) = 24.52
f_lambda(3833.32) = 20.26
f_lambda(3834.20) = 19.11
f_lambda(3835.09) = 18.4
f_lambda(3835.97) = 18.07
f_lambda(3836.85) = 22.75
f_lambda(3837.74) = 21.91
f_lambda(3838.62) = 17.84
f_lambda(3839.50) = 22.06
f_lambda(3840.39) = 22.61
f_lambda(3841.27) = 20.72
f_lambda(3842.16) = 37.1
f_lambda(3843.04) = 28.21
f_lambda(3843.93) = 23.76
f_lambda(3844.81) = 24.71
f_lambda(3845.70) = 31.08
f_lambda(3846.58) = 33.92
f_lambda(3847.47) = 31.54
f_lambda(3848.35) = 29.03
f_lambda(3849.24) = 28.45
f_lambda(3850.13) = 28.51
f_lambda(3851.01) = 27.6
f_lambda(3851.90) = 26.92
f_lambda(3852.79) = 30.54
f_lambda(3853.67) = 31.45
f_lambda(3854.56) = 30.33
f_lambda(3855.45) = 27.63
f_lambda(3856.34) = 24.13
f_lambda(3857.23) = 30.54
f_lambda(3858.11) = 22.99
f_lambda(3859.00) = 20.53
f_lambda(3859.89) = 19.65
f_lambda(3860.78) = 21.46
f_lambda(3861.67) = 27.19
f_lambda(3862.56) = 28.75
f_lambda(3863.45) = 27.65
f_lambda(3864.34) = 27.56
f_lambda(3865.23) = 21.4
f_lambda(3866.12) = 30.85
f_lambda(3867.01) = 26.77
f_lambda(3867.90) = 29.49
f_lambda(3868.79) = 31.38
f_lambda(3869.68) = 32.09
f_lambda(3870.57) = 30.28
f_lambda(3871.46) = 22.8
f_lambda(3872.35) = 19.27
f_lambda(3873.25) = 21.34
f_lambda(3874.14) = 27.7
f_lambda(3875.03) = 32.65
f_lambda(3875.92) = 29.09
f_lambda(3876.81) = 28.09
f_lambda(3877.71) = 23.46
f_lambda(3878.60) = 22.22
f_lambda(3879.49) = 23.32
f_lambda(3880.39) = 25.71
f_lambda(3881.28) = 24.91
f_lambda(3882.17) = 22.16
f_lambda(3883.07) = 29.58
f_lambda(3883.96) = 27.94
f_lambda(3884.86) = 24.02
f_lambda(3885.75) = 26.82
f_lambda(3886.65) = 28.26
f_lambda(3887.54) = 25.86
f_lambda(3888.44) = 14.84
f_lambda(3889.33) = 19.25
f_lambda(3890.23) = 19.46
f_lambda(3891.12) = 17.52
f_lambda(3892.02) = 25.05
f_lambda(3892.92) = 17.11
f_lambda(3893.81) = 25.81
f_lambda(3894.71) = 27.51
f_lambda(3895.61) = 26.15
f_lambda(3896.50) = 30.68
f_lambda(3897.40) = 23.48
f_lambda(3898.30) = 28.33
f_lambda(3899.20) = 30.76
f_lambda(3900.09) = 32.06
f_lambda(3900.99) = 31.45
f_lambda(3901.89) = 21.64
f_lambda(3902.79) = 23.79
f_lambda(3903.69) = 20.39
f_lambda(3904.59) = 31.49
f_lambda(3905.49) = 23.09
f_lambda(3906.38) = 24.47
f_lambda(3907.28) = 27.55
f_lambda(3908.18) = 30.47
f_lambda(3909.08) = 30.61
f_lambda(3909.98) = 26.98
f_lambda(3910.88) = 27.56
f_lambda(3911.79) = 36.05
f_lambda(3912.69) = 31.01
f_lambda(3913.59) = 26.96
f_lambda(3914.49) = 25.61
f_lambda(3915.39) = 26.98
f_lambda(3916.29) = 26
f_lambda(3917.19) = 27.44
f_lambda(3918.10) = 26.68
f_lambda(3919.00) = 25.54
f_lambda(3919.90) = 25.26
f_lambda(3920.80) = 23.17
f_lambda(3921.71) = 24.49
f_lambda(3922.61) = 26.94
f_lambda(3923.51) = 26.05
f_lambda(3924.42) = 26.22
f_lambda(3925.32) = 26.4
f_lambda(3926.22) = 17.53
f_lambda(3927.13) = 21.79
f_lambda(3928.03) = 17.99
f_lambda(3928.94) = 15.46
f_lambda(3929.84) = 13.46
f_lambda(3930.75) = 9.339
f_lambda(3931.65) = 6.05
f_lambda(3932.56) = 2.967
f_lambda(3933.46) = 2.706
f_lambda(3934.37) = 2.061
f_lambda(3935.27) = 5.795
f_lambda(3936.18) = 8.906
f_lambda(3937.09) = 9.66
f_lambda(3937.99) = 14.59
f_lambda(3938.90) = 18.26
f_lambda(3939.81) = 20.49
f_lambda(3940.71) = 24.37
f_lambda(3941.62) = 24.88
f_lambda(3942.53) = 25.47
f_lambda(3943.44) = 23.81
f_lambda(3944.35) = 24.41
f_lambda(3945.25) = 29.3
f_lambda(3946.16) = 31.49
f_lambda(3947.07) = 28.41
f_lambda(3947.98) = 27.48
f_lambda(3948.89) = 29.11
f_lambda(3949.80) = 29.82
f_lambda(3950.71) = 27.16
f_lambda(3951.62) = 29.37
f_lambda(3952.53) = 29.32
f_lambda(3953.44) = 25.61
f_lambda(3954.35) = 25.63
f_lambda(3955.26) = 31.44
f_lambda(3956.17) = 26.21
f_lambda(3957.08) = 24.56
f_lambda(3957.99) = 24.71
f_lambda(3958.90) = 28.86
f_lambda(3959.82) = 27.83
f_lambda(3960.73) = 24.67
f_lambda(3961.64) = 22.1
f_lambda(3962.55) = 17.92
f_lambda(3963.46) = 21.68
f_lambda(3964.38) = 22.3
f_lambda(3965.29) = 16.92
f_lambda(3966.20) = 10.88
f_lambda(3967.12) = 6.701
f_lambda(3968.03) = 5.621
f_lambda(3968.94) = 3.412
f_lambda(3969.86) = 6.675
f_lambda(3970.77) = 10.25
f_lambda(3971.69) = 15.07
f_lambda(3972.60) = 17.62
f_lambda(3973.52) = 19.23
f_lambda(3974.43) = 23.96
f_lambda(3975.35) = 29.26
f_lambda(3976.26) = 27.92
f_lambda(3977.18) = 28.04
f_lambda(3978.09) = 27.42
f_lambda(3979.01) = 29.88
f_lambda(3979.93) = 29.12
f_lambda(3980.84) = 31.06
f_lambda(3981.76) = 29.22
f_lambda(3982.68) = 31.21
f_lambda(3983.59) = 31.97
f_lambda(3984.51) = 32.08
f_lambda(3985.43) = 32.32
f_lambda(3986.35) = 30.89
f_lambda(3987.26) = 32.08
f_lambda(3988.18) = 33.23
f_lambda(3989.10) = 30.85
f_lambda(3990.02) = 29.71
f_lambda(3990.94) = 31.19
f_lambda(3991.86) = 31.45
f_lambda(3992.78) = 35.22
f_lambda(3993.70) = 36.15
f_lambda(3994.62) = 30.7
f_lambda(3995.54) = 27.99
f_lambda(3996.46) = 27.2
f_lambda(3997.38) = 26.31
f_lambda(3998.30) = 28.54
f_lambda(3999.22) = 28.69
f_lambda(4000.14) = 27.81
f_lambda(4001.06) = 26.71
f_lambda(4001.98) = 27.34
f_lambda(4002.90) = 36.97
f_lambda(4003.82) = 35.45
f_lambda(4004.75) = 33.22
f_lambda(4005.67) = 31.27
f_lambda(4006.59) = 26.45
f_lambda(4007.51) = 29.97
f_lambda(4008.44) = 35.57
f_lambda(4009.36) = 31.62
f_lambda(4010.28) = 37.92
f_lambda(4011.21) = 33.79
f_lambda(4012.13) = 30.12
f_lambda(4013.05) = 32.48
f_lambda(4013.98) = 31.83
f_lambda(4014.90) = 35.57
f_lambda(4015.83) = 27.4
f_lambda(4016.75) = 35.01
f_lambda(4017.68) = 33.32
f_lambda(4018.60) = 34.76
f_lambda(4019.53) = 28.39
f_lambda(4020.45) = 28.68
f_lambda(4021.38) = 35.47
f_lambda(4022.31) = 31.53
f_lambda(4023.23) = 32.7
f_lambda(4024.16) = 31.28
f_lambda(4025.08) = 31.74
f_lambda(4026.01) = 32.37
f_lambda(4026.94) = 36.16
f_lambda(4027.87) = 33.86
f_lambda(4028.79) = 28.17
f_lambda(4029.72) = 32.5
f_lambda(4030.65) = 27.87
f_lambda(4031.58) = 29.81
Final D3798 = -3.23 A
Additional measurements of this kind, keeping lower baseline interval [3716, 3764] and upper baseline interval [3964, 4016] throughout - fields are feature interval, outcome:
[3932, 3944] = 5.4 A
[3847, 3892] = -3.3 A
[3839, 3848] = -1.5 A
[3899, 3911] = -1.0 A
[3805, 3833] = -4.0 A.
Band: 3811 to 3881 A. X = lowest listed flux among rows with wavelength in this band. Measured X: 15.07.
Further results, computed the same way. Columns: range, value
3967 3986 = 3.412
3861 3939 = 2.061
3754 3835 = 12.73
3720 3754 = 9.851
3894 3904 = 20.39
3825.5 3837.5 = 18.07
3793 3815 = 14.27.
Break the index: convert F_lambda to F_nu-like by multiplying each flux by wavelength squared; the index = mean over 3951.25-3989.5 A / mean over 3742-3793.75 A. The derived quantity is 1.1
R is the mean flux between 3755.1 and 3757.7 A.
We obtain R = 26.9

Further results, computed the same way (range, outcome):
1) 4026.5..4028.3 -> 35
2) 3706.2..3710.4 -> 16.3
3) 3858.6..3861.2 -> 20.5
